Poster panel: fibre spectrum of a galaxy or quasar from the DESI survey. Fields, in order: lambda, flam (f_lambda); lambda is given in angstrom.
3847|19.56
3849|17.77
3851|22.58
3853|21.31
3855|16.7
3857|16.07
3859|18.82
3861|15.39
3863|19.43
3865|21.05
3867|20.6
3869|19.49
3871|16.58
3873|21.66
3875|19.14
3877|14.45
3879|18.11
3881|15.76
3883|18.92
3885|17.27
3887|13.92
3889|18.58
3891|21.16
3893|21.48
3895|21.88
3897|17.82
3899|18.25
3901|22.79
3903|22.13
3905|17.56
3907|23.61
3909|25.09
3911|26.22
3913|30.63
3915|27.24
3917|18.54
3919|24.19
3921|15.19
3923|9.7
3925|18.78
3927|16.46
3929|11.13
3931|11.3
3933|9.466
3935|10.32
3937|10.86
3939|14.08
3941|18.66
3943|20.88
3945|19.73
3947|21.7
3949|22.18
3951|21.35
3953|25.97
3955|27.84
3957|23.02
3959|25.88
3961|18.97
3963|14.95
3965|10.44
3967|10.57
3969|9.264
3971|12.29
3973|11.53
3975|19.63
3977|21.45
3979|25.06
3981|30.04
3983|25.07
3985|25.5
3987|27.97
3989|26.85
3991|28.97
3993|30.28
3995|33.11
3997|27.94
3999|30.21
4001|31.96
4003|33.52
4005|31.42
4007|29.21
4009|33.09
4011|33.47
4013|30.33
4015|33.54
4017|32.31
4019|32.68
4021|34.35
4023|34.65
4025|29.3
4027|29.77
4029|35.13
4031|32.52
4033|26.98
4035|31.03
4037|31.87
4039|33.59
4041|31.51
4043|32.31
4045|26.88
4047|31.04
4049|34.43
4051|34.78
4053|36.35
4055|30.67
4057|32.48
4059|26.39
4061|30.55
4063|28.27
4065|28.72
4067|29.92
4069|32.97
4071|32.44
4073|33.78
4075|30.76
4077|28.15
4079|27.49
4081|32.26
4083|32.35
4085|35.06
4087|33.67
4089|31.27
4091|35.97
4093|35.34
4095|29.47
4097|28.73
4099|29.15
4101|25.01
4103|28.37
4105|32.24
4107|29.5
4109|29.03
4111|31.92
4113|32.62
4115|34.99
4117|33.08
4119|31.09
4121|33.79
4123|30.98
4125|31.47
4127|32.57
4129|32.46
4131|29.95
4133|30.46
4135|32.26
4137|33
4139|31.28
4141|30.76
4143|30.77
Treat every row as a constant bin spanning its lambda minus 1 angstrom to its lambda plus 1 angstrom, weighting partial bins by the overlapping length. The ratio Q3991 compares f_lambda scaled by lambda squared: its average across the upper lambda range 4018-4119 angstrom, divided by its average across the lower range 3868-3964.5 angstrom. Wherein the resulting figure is 1.8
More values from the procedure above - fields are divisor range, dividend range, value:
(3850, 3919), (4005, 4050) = 1.70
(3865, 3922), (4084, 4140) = 1.73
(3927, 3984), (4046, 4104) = 1.84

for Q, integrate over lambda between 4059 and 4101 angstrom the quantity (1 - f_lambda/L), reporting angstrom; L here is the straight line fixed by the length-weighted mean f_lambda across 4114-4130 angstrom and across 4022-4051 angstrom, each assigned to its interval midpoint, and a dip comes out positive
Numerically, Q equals 1.4 angstrom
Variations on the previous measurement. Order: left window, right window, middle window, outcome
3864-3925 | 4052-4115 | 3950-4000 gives 4.47 angstrom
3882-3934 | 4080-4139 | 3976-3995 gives -2.46 angstrom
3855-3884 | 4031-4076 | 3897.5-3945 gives 7.13 angstrom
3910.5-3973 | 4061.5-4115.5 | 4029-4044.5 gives -3.01 angstrom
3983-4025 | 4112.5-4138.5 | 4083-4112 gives 0.71 angstrom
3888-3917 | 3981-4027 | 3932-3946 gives 5.82 angstrom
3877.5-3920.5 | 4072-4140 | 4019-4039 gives -3.18 angstrom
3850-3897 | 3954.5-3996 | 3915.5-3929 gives 2.06 angstrom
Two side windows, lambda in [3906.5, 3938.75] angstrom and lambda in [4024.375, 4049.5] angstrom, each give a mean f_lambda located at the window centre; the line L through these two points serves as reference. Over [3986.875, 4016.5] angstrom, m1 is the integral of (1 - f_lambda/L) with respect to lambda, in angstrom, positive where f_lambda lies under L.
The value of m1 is -4.1 angstrom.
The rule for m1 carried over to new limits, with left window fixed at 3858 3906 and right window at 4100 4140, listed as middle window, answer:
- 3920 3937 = 6.9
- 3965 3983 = 4.7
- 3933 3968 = 6.3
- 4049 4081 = -3.0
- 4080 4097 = -1.9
